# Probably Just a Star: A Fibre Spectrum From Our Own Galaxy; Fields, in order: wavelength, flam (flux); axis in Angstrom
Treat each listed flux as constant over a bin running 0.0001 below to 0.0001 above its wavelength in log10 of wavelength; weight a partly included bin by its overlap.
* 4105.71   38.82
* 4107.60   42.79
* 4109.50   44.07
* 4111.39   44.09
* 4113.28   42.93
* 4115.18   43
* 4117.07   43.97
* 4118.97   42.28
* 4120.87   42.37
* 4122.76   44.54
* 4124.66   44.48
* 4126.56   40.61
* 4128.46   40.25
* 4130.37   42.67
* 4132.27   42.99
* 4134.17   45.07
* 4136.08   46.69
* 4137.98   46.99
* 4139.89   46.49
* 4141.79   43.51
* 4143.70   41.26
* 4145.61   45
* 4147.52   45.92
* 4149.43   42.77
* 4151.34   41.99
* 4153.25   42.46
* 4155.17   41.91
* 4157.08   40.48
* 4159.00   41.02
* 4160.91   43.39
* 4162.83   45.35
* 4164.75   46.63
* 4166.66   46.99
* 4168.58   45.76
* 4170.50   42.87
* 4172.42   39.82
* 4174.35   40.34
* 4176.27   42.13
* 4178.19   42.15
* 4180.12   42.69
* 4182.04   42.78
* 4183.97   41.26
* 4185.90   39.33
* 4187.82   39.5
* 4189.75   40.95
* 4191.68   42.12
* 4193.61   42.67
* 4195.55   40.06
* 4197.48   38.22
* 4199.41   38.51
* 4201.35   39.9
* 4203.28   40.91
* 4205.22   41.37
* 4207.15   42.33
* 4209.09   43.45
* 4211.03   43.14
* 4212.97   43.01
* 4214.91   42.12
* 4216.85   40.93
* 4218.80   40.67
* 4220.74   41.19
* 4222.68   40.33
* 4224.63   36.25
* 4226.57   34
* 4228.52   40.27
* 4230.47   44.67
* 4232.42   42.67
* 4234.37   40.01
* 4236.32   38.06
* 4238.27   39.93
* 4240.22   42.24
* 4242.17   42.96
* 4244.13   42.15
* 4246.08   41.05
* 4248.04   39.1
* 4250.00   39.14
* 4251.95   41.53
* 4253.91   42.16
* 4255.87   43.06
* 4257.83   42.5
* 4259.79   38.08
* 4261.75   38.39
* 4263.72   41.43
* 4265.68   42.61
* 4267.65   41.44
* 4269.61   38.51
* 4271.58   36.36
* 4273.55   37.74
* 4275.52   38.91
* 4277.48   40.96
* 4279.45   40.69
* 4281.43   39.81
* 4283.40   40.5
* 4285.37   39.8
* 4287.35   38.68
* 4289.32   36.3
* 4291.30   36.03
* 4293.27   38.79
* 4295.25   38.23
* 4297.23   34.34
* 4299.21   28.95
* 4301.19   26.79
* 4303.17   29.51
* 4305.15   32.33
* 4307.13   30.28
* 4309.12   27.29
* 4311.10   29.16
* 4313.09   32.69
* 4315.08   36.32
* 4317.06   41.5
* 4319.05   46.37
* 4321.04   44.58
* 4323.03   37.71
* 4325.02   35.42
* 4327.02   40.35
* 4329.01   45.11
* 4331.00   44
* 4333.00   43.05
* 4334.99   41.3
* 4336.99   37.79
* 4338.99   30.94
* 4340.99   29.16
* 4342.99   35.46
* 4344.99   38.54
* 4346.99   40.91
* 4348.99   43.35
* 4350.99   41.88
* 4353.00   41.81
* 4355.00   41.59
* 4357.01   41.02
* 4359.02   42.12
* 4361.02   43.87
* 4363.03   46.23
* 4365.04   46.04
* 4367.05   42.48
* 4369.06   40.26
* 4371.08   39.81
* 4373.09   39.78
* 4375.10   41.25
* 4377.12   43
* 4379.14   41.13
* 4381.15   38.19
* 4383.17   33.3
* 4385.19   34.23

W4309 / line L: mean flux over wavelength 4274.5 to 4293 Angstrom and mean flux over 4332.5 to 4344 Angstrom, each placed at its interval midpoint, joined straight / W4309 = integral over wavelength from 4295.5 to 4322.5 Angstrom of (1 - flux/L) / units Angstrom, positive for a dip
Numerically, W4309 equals 2.5 Angstrom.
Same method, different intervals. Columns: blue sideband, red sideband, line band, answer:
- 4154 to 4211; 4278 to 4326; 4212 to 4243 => -0.7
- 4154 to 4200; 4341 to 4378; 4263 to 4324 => 6.8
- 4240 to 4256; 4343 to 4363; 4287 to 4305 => 3.3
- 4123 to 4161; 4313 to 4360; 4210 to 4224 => 0.2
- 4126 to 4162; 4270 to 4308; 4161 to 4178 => -0.7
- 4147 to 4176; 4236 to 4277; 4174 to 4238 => 1.5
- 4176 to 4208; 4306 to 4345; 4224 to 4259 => -1.0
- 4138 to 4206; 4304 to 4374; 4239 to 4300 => 1.5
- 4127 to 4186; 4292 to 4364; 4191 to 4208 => 0.5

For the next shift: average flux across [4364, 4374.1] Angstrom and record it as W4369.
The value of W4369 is 41.7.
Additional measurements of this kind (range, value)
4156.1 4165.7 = 43.4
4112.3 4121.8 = 42.9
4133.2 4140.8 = 46.3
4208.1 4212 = 43.3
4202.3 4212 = 42.3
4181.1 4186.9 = 41.1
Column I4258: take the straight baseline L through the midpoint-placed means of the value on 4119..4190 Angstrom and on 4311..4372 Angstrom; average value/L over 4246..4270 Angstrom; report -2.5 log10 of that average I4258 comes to 0.02 mag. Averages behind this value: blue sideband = 43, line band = 40.7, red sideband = 40.2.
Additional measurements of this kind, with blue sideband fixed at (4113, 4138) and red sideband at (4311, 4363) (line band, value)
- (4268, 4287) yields 0.04 mag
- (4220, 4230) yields 0.08 mag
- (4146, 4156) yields 0.00 mag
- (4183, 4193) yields 0.04 mag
